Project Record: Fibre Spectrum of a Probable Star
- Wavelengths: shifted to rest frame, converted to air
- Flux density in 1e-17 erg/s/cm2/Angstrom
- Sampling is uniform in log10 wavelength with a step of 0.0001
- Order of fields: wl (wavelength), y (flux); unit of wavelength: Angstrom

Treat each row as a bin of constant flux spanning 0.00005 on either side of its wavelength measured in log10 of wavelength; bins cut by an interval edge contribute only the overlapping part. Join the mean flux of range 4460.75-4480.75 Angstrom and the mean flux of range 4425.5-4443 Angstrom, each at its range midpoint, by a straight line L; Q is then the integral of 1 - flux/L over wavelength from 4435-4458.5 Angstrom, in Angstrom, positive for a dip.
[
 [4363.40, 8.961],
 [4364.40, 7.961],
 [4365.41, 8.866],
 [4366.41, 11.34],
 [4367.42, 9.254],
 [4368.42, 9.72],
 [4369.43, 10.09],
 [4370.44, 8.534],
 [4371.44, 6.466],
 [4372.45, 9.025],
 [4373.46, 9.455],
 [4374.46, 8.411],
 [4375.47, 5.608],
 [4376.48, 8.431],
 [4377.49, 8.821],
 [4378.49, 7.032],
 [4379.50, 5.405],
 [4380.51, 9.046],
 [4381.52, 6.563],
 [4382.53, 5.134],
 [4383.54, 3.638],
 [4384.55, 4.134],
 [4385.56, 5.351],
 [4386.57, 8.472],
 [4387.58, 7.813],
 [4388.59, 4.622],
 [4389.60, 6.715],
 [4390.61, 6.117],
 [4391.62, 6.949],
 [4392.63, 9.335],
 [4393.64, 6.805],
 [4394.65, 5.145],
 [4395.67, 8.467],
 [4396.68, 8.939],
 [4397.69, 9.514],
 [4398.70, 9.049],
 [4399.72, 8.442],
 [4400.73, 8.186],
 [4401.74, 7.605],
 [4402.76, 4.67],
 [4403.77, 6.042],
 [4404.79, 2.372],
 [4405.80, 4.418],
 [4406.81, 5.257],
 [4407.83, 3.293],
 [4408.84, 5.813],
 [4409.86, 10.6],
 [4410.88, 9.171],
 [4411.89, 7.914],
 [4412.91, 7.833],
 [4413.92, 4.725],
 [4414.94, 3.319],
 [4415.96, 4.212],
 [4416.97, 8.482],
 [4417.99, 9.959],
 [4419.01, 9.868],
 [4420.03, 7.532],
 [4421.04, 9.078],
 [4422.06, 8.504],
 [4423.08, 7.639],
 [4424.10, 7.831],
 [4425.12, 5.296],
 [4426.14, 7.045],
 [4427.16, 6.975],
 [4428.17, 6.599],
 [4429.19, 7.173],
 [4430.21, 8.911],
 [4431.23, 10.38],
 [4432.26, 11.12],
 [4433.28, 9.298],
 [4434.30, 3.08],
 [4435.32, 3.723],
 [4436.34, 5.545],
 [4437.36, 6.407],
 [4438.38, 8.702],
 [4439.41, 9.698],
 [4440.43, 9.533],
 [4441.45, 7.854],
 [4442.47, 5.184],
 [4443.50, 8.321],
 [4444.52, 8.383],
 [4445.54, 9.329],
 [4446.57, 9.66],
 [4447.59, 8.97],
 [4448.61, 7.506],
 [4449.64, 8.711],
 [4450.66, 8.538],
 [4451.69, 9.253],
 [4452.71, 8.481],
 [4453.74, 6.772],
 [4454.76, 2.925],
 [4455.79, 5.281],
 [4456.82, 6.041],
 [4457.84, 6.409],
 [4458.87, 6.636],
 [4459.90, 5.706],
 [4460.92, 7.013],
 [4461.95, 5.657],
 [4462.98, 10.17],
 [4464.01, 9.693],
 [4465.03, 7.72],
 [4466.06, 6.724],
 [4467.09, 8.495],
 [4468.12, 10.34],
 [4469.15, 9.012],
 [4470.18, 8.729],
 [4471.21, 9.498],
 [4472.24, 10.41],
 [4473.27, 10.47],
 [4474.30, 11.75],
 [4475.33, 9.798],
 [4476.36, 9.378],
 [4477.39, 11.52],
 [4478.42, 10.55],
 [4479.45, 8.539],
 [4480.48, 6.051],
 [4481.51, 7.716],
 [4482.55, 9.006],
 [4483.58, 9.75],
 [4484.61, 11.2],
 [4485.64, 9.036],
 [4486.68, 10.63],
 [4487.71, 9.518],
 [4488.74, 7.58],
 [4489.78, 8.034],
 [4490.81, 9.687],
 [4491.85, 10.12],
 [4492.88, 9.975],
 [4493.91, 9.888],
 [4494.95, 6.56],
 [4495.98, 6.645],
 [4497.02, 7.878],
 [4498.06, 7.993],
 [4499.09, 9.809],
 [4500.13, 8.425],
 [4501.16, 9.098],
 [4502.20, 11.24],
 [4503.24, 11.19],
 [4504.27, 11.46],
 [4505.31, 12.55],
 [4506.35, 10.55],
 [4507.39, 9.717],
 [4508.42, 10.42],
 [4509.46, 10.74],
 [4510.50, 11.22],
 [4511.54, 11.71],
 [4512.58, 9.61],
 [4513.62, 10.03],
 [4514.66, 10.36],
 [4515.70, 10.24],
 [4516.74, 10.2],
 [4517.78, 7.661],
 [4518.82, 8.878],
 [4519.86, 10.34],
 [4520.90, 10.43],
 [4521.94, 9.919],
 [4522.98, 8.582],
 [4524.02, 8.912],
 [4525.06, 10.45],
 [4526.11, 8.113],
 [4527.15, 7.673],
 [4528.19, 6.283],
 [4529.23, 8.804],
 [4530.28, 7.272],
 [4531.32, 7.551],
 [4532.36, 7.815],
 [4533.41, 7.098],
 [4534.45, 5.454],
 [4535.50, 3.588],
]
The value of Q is 1.62 Angstrom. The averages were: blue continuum 7.47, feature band 7.47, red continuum 9.15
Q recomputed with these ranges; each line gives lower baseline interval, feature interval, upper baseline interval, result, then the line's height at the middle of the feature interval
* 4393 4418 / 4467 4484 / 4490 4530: -1.7 Angstrom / 8.62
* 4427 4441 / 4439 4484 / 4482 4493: 1.4 Angstrom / 8.6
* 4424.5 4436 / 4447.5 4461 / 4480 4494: 1.8 Angstrom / 8.03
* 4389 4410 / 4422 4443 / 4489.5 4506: 0.6 Angstrom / 7.67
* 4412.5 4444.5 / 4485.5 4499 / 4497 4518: 1.2 Angstrom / 9.65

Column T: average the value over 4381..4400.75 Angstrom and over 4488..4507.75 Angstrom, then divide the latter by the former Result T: 1.35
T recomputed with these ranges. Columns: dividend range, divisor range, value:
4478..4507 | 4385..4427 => 1.32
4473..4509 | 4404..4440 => 1.35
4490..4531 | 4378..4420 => 1.40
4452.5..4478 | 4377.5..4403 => 1.17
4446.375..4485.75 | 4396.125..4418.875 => 1.23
